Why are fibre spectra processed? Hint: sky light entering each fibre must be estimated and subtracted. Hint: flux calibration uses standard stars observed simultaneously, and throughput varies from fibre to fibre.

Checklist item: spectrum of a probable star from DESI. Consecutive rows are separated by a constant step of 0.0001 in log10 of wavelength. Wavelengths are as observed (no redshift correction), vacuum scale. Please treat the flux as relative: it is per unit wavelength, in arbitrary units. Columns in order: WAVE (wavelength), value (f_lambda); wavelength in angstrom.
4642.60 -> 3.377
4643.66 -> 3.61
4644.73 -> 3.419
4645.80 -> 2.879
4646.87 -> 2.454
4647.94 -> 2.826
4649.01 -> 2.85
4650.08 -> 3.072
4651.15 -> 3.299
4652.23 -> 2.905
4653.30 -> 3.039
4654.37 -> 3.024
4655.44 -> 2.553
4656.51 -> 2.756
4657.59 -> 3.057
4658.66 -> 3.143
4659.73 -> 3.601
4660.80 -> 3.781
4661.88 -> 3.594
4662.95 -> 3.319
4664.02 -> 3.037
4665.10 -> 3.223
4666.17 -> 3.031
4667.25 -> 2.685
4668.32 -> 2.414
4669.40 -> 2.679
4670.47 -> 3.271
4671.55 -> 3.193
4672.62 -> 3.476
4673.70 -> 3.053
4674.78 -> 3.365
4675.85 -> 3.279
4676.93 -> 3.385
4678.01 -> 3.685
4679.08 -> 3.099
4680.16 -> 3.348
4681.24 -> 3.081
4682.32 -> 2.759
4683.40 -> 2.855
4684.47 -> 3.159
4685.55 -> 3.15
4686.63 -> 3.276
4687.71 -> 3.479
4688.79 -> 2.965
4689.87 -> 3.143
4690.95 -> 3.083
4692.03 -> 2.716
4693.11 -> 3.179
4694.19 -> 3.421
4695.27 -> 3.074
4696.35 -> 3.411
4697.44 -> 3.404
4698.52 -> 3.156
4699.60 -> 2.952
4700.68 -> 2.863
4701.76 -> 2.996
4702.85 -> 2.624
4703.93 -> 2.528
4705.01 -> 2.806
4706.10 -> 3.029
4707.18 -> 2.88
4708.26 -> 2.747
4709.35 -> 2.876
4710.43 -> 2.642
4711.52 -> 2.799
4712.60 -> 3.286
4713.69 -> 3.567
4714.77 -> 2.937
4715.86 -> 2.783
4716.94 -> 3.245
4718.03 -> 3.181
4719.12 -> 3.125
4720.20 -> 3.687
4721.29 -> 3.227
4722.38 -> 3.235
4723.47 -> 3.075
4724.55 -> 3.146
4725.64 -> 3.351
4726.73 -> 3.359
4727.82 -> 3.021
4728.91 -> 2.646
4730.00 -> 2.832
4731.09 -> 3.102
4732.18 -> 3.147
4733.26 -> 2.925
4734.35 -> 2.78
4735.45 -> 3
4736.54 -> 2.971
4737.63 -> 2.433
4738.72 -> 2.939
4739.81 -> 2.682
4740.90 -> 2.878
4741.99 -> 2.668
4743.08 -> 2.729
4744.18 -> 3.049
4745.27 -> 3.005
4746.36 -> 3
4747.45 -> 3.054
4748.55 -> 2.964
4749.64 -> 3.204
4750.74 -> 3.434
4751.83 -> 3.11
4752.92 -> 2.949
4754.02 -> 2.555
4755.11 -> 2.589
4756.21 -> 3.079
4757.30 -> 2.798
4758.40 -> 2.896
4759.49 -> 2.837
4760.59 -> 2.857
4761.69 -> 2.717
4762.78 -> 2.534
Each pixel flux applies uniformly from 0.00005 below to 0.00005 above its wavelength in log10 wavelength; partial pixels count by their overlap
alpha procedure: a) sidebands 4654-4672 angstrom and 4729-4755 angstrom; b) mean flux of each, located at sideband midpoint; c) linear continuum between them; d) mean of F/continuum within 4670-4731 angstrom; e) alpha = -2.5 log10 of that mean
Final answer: -0.04 mag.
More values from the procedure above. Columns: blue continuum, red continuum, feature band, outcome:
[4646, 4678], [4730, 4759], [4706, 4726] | -0.04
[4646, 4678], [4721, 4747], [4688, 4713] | 0.01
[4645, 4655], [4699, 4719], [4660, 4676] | -0.08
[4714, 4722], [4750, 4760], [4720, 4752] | 0.02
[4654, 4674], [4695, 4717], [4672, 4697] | -0.05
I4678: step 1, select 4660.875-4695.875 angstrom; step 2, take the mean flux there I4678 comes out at 3.15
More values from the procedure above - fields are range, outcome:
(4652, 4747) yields 3.06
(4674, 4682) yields 3.3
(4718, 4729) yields 3.21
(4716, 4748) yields 3.01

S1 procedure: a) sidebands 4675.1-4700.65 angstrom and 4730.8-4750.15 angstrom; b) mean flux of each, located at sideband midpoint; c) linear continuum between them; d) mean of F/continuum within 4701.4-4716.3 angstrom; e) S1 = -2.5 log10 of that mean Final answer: 0.065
